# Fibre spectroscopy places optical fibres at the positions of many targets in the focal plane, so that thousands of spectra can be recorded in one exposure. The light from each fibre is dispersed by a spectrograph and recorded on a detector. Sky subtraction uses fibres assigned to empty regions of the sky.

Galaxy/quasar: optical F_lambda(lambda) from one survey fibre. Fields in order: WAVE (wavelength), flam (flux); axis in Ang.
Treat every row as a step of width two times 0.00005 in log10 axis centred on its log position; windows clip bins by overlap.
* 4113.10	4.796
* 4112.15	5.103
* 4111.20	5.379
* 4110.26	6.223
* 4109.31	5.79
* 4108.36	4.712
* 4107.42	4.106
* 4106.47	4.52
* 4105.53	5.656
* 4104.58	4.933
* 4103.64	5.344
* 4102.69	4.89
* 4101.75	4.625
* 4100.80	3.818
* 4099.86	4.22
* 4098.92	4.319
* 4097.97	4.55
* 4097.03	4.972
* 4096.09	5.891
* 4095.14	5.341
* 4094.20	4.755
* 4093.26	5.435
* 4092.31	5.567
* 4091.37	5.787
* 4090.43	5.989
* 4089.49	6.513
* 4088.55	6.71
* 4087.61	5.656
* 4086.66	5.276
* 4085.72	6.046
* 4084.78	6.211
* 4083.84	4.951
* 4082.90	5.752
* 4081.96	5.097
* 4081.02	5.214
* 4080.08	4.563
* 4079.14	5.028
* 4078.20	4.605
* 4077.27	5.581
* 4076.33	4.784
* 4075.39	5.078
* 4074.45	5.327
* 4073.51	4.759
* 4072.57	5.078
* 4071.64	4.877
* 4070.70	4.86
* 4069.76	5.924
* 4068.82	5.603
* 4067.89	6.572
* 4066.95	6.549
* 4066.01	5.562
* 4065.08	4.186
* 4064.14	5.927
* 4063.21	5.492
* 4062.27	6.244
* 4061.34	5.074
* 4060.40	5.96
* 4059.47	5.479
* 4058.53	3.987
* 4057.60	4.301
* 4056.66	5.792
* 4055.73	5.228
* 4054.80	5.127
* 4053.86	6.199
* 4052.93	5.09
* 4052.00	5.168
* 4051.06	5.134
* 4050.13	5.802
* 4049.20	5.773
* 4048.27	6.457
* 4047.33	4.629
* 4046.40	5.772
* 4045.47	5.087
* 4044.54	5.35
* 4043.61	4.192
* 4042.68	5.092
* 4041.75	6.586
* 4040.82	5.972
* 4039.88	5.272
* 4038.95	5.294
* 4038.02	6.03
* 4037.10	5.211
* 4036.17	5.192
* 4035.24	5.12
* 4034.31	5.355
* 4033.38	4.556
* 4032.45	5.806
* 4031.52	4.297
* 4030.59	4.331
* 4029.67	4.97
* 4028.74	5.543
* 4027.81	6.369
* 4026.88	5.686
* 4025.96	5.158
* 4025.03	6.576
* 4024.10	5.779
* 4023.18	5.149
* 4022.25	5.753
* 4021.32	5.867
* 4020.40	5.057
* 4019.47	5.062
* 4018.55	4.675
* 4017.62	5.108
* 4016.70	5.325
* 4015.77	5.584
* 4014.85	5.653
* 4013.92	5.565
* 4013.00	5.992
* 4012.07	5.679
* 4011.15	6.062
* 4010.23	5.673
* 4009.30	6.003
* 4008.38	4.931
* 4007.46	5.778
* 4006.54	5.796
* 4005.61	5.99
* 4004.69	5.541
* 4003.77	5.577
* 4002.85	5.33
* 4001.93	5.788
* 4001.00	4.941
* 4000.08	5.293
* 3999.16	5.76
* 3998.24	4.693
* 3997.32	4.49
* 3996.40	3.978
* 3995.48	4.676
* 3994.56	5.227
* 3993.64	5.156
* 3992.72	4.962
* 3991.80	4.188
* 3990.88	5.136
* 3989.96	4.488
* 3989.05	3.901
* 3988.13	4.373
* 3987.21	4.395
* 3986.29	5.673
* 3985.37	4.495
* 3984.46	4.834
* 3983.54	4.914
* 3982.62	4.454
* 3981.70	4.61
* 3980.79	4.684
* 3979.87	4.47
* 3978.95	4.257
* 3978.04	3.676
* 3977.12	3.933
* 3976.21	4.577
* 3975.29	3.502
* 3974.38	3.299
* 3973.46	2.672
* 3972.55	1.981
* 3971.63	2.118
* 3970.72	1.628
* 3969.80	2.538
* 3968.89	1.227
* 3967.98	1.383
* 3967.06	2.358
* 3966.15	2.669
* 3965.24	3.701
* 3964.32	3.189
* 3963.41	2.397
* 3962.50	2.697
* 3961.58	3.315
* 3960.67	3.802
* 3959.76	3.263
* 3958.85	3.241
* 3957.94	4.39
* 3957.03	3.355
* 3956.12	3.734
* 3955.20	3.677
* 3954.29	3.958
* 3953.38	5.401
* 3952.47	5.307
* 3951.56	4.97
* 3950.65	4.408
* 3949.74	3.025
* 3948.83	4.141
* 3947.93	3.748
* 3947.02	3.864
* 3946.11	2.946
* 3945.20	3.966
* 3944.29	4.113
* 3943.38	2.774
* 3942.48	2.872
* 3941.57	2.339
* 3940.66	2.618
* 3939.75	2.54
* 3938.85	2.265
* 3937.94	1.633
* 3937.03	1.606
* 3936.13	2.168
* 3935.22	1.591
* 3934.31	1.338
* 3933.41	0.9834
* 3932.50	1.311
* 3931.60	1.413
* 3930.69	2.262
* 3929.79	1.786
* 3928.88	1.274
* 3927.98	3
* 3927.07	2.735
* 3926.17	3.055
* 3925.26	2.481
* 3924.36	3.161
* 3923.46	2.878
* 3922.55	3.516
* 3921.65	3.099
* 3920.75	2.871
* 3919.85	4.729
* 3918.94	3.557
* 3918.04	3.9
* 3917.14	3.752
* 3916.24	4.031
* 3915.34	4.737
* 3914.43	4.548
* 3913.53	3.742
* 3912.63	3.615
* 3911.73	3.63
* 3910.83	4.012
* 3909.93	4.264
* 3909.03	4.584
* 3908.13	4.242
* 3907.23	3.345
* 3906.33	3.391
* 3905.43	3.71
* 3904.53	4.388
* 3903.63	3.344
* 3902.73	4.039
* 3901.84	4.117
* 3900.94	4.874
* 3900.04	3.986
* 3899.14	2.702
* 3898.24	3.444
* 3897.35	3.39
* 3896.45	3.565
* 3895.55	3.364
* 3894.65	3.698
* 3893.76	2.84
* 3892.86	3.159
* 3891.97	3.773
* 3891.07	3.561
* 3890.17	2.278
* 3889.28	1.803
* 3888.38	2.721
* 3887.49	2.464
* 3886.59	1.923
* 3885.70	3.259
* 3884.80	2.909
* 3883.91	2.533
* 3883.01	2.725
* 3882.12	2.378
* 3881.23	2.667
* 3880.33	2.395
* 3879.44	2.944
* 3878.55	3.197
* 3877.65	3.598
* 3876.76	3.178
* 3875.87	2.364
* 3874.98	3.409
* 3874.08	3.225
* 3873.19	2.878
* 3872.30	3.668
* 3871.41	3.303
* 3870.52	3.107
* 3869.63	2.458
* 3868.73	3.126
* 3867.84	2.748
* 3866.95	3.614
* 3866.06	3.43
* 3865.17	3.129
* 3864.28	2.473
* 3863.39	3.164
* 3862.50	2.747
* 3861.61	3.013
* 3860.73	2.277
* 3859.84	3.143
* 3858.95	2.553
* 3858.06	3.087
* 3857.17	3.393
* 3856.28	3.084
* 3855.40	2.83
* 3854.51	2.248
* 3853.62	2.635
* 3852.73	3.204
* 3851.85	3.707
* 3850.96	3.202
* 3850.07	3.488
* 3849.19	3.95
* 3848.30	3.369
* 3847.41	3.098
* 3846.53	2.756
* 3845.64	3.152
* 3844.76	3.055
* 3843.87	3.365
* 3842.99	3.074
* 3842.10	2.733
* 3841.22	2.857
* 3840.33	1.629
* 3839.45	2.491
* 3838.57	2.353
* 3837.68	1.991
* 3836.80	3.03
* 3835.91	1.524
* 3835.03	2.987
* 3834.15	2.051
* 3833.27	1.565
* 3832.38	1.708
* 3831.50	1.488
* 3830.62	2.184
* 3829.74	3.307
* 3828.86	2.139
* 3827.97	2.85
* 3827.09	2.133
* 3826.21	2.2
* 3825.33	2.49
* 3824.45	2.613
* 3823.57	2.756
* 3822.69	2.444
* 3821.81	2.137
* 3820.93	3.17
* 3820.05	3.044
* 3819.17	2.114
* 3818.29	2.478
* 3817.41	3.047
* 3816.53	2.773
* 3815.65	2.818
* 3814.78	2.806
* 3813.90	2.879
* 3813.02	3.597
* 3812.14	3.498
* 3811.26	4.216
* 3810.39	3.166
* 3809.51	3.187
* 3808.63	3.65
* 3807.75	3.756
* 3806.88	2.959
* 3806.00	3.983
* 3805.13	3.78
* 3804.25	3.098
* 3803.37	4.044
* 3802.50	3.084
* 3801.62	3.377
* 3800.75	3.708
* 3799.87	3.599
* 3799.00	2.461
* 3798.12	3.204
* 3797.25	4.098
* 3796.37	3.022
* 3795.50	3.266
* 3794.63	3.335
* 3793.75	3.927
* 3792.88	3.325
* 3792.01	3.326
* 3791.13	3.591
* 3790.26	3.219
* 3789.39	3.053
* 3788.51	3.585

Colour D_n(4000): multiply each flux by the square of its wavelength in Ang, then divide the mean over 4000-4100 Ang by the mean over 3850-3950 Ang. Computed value 1.9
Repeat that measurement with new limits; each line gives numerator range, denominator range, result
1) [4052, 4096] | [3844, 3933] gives 1.88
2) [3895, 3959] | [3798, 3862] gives 1.22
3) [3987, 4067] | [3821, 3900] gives 2.04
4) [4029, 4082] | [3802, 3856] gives 2.08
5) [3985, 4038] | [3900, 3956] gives 1.65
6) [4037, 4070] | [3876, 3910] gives 1.82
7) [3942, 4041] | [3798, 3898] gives 1.67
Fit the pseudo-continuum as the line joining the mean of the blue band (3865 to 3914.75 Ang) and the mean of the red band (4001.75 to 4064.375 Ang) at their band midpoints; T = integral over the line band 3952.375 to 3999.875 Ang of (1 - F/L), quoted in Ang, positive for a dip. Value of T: 7.73 Ang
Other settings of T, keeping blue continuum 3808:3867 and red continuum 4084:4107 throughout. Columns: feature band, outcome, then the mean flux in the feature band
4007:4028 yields -4.8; 5.58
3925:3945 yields 8.2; 2.21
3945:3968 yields 1.9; 3.61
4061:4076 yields -1.3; 5.44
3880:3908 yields 1.3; 3.2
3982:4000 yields -1.9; 4.74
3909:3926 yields -0.7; 3.71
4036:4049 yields -1.8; 5.45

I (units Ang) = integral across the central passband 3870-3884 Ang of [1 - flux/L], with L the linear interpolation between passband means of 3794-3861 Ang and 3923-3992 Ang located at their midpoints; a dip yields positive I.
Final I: 0.3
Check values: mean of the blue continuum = 2.92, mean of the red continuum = 3.25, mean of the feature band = 2.98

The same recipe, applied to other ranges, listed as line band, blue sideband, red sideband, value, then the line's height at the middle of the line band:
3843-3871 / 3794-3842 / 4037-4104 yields 1.59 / 3.24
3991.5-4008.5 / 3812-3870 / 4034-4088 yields -1.93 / 4.65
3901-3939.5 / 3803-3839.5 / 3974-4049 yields 8.26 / 4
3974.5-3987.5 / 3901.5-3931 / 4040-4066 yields -0.10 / 4.39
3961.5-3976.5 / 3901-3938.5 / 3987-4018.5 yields 5.98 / 4.36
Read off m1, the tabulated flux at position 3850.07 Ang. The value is 3.488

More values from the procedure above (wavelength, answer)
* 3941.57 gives 2.339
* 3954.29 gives 3.958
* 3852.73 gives 3.204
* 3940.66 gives 2.618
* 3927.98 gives 3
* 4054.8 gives 5.127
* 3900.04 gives 3.986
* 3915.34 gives 4.737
